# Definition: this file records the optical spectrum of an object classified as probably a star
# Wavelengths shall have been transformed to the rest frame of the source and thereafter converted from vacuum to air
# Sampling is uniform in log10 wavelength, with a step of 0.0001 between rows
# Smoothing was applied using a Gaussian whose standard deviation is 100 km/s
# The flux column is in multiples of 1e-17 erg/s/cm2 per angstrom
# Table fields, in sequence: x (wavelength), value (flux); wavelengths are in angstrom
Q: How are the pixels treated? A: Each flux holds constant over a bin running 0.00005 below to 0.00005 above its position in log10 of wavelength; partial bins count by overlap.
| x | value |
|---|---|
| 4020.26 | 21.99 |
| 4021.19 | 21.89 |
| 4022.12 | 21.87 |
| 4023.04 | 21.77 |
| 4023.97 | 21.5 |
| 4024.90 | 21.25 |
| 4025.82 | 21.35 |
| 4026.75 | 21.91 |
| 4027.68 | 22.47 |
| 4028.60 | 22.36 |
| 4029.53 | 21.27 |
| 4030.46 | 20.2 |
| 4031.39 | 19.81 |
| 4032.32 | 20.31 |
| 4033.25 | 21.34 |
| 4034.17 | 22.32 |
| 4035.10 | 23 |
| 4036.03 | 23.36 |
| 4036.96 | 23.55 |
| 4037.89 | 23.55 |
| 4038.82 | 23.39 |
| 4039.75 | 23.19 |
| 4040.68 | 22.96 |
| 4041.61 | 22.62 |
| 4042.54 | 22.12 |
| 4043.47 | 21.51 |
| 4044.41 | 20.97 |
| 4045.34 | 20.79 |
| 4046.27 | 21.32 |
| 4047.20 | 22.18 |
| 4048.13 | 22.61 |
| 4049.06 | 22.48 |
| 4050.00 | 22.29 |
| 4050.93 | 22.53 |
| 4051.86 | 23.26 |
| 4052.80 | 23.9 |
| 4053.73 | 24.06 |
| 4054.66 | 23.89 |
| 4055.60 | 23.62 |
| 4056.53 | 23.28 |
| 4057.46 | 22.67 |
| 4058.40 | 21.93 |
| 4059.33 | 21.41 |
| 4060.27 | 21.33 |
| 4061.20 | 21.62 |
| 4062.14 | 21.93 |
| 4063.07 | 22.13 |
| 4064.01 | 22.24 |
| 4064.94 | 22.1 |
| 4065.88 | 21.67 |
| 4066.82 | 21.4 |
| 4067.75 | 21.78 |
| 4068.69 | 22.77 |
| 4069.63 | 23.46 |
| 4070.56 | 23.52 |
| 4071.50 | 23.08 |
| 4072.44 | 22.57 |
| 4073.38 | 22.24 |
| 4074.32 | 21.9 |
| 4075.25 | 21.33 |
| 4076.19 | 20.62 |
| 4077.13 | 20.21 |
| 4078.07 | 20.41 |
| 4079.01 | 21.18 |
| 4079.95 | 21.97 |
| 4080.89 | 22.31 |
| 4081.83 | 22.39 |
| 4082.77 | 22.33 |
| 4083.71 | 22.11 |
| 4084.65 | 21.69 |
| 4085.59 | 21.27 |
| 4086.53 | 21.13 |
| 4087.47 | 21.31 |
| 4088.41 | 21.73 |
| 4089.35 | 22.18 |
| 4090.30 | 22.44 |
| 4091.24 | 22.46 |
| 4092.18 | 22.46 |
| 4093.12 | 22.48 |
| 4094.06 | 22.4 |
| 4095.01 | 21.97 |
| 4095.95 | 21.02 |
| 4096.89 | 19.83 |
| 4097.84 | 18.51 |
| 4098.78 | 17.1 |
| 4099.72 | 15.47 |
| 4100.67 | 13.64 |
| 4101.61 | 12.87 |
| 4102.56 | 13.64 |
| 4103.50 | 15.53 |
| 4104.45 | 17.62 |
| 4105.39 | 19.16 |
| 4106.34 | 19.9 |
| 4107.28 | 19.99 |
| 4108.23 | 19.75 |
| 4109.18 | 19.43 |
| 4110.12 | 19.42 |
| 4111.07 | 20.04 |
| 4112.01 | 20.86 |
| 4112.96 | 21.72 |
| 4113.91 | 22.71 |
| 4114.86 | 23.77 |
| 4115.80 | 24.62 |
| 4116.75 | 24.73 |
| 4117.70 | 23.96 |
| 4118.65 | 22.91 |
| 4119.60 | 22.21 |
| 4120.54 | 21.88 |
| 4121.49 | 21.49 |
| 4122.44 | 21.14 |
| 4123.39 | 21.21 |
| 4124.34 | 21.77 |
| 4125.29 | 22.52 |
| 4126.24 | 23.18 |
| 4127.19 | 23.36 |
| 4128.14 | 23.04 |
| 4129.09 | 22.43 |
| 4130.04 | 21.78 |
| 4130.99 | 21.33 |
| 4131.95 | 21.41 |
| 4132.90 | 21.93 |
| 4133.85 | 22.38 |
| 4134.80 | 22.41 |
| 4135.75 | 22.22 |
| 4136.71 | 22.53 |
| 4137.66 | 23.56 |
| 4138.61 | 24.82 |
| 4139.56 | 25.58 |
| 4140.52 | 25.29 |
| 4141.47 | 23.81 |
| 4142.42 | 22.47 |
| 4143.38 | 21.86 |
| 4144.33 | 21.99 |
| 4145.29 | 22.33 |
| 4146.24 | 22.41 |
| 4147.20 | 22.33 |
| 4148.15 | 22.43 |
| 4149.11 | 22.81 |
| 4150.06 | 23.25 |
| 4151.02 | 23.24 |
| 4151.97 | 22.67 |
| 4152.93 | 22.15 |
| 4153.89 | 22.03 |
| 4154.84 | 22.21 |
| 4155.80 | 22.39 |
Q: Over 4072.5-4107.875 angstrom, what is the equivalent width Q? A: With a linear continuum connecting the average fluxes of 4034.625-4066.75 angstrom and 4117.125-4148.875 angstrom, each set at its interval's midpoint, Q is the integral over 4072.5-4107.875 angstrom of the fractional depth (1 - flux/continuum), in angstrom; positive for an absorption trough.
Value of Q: 3.7 angstrom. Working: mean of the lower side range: 22.5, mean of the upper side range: 22.6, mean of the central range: 20.2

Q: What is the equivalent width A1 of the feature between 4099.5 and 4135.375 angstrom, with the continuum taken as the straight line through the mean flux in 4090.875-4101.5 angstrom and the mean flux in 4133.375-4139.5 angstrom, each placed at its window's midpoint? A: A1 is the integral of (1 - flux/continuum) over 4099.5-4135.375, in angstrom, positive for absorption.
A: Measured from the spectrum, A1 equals 1.2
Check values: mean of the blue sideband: 19.5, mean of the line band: 20.8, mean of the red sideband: 23.2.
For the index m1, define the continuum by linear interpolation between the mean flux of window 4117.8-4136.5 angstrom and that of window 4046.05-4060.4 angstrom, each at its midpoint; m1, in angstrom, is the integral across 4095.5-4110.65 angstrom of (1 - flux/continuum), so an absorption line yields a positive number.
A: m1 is 3.2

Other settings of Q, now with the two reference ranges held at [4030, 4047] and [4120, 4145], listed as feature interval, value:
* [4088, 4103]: 1.99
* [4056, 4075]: -0.05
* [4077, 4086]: 0.26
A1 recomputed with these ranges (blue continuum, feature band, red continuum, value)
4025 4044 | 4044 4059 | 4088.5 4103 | -0.90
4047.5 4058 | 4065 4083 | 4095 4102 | -1.36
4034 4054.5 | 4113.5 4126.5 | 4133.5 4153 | 0.12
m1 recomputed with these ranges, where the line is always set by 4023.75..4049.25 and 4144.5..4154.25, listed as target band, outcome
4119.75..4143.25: -0.2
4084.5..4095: 0.1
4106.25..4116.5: 0.5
